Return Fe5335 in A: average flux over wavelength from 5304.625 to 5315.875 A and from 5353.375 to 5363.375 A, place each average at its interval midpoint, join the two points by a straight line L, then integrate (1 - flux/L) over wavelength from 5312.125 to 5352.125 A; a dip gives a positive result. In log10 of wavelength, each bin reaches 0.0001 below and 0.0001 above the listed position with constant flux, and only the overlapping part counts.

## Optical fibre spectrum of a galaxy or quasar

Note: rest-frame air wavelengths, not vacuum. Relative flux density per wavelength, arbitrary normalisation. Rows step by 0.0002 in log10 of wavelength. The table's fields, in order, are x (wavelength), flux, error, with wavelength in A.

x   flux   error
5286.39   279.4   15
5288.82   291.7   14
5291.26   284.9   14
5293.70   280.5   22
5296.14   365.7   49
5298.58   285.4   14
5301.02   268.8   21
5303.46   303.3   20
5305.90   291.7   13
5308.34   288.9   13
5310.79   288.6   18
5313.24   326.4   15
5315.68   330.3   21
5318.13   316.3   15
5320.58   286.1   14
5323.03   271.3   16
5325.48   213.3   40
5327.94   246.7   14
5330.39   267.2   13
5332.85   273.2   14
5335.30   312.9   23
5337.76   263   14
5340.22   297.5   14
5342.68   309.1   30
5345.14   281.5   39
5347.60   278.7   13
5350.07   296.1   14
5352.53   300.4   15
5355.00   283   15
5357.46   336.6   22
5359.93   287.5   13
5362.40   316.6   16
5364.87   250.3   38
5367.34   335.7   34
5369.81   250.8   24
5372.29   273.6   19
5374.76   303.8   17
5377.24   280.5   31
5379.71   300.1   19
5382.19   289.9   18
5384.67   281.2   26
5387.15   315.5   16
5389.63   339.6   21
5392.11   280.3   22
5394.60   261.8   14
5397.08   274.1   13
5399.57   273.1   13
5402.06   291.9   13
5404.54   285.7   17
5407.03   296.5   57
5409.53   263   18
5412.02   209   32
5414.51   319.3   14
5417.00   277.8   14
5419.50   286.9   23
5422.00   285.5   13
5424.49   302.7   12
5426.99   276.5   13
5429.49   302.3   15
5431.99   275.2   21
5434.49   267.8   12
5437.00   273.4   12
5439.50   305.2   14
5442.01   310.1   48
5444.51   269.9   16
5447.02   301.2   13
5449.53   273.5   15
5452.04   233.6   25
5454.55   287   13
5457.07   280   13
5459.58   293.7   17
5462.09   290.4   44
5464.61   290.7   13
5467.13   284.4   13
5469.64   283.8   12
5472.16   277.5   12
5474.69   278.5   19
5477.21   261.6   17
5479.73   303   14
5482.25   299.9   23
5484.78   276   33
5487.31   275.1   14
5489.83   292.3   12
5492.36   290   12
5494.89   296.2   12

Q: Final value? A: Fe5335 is 2.4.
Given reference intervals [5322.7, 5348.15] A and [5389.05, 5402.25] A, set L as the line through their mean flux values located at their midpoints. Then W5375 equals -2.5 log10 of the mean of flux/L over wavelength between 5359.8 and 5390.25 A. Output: -0.05 mag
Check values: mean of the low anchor 274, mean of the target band 294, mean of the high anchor 284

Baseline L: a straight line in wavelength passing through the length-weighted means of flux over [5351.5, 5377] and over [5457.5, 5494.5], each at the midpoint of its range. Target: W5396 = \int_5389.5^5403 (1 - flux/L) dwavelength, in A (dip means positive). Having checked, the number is 0.4 A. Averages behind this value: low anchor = 293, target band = 282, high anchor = 286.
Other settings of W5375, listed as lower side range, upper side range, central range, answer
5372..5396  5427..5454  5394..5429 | 0.03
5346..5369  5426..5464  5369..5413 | 0.04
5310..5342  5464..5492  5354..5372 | -0.03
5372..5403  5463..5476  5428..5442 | 0.00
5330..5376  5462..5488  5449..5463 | 0.03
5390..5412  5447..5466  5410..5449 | -0.02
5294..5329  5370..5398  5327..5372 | 0.01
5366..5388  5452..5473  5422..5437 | 0.01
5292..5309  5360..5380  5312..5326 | 0.00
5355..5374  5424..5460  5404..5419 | 0.04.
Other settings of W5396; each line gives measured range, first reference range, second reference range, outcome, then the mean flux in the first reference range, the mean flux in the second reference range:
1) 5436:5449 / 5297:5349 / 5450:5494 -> -0.4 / 286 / 282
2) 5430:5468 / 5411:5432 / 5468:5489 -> 0.0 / 283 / 282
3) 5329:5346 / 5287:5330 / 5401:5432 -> 0.1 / 290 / 283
